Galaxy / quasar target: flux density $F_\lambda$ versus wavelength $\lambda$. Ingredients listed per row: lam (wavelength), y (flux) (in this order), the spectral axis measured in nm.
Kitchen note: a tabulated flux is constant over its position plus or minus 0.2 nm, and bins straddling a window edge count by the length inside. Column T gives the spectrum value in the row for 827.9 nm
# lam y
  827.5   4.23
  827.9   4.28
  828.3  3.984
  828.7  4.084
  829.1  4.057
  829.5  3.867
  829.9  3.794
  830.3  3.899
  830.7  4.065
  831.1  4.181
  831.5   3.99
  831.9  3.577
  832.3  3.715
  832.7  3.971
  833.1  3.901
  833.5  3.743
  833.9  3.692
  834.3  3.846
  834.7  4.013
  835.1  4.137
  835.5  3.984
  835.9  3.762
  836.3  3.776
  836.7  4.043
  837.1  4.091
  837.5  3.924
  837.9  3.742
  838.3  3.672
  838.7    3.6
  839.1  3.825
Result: 4.28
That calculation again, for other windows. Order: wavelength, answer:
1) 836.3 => 3.776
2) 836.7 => 4.043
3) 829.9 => 3.794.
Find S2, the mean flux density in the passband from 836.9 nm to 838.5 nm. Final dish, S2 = 3.86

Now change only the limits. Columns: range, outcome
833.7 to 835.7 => 3.93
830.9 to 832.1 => 3.92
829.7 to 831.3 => 3.98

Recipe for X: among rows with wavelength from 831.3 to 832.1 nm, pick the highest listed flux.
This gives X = 3.99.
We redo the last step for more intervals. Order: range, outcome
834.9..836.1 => 4.137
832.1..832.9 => 3.971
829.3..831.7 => 4.181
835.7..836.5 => 3.776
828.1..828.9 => 4.084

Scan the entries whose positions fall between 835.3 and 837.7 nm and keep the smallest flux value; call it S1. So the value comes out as 3.762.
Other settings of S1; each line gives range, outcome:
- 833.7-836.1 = 3.692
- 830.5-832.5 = 3.577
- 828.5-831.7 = 3.794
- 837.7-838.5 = 3.672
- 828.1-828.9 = 3.984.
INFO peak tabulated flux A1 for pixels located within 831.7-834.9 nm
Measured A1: 4.013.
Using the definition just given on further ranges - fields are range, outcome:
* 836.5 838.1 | 4.091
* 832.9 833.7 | 3.901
